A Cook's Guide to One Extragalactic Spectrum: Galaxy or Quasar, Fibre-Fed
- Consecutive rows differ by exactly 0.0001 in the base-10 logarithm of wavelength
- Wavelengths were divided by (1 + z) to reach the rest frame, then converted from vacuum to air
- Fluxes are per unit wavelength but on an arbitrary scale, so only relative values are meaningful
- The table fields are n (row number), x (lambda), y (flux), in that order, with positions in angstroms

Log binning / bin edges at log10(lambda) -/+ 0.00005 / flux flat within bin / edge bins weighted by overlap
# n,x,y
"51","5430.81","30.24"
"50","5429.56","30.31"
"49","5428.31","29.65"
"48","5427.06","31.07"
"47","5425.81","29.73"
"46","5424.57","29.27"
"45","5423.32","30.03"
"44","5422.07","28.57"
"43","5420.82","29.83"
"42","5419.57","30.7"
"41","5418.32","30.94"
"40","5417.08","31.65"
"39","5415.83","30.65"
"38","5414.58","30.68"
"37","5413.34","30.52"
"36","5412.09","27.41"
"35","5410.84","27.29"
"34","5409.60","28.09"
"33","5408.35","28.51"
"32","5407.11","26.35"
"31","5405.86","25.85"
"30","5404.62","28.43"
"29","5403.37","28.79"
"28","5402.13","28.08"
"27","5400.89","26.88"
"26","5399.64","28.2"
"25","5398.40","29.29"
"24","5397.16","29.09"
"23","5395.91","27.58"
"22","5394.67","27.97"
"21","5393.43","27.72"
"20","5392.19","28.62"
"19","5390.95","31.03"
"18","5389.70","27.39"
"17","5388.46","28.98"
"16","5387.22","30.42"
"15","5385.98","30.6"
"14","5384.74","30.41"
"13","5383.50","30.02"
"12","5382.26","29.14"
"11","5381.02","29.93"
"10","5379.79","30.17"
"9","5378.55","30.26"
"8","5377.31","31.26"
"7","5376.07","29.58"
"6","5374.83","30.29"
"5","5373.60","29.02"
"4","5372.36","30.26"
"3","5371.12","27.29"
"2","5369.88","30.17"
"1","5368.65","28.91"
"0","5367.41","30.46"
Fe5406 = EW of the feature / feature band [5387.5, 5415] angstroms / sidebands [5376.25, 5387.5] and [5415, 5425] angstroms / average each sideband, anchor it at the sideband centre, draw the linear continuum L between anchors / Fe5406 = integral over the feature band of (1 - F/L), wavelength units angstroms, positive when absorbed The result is 1.7 angstroms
